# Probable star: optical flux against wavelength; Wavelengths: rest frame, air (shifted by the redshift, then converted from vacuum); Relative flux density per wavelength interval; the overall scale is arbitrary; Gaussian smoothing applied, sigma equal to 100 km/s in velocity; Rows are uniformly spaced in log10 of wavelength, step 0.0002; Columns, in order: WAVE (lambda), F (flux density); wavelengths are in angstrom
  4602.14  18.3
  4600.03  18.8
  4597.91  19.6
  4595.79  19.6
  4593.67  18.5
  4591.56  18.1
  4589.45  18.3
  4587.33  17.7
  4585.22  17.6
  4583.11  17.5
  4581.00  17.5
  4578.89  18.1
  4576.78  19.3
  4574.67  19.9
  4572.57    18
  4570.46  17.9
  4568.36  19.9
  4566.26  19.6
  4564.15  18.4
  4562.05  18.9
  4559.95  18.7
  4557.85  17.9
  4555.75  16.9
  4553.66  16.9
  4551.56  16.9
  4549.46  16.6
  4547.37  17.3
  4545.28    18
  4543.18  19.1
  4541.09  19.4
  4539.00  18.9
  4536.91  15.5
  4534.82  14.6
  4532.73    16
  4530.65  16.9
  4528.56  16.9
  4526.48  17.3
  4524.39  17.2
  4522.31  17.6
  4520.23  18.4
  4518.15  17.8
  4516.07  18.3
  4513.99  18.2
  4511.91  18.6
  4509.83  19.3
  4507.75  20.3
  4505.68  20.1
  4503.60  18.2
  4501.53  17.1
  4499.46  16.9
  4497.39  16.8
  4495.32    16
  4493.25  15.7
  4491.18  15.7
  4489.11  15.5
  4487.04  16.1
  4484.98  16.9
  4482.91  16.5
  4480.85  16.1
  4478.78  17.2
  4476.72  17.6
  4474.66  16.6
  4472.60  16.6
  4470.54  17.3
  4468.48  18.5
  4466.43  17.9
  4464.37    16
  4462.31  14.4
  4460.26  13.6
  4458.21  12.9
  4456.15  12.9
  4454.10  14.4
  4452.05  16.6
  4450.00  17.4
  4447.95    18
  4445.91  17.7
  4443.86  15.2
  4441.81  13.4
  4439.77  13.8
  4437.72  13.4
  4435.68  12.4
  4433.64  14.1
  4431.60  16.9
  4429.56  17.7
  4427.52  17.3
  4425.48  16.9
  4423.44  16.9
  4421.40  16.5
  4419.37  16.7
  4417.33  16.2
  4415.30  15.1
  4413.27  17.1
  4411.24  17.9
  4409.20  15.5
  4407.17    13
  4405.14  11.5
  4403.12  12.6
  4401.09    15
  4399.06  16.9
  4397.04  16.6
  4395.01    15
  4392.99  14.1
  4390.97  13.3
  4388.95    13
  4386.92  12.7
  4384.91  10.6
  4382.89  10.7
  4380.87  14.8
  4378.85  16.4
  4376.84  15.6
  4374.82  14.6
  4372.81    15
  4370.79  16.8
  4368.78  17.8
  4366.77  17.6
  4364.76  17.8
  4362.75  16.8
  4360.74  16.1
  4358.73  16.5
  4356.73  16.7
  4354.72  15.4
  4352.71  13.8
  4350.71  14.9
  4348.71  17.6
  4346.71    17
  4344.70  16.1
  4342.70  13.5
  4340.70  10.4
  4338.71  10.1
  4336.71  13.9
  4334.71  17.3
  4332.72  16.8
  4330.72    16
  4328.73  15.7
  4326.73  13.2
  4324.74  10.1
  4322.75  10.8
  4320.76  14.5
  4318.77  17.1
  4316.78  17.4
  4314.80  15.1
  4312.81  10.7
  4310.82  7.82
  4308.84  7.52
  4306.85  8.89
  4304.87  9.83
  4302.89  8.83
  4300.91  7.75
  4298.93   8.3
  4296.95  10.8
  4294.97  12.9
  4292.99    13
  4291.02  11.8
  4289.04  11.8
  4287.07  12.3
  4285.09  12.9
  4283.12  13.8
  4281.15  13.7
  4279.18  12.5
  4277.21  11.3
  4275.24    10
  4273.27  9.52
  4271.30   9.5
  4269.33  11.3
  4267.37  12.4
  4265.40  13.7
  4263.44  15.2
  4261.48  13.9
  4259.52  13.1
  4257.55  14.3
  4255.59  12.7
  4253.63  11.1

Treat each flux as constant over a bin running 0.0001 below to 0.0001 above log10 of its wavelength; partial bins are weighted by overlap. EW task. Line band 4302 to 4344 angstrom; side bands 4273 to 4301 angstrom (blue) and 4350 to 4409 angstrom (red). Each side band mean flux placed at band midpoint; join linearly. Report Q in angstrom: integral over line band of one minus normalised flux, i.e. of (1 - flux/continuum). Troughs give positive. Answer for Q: 0.9 angstrom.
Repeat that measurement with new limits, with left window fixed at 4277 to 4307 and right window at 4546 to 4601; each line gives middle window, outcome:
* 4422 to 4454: -1.9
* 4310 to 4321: -1.7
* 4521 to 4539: 0.5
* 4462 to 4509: -2.7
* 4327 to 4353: -4.8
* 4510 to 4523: -1.1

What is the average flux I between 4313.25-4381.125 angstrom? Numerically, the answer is 15.2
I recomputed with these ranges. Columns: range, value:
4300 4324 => 11.4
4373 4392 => 13.6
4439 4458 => 15.4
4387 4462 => 15.2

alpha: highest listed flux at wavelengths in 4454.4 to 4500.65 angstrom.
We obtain 18.5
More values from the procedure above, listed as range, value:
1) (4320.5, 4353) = 17.6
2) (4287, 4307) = 13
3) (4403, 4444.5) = 17.9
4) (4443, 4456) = 18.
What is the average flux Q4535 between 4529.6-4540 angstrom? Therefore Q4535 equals 16.4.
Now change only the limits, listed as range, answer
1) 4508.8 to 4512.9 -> 18.9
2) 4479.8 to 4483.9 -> 16.3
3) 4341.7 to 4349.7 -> 16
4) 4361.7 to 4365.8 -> 17.3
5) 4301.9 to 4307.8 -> 9.19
